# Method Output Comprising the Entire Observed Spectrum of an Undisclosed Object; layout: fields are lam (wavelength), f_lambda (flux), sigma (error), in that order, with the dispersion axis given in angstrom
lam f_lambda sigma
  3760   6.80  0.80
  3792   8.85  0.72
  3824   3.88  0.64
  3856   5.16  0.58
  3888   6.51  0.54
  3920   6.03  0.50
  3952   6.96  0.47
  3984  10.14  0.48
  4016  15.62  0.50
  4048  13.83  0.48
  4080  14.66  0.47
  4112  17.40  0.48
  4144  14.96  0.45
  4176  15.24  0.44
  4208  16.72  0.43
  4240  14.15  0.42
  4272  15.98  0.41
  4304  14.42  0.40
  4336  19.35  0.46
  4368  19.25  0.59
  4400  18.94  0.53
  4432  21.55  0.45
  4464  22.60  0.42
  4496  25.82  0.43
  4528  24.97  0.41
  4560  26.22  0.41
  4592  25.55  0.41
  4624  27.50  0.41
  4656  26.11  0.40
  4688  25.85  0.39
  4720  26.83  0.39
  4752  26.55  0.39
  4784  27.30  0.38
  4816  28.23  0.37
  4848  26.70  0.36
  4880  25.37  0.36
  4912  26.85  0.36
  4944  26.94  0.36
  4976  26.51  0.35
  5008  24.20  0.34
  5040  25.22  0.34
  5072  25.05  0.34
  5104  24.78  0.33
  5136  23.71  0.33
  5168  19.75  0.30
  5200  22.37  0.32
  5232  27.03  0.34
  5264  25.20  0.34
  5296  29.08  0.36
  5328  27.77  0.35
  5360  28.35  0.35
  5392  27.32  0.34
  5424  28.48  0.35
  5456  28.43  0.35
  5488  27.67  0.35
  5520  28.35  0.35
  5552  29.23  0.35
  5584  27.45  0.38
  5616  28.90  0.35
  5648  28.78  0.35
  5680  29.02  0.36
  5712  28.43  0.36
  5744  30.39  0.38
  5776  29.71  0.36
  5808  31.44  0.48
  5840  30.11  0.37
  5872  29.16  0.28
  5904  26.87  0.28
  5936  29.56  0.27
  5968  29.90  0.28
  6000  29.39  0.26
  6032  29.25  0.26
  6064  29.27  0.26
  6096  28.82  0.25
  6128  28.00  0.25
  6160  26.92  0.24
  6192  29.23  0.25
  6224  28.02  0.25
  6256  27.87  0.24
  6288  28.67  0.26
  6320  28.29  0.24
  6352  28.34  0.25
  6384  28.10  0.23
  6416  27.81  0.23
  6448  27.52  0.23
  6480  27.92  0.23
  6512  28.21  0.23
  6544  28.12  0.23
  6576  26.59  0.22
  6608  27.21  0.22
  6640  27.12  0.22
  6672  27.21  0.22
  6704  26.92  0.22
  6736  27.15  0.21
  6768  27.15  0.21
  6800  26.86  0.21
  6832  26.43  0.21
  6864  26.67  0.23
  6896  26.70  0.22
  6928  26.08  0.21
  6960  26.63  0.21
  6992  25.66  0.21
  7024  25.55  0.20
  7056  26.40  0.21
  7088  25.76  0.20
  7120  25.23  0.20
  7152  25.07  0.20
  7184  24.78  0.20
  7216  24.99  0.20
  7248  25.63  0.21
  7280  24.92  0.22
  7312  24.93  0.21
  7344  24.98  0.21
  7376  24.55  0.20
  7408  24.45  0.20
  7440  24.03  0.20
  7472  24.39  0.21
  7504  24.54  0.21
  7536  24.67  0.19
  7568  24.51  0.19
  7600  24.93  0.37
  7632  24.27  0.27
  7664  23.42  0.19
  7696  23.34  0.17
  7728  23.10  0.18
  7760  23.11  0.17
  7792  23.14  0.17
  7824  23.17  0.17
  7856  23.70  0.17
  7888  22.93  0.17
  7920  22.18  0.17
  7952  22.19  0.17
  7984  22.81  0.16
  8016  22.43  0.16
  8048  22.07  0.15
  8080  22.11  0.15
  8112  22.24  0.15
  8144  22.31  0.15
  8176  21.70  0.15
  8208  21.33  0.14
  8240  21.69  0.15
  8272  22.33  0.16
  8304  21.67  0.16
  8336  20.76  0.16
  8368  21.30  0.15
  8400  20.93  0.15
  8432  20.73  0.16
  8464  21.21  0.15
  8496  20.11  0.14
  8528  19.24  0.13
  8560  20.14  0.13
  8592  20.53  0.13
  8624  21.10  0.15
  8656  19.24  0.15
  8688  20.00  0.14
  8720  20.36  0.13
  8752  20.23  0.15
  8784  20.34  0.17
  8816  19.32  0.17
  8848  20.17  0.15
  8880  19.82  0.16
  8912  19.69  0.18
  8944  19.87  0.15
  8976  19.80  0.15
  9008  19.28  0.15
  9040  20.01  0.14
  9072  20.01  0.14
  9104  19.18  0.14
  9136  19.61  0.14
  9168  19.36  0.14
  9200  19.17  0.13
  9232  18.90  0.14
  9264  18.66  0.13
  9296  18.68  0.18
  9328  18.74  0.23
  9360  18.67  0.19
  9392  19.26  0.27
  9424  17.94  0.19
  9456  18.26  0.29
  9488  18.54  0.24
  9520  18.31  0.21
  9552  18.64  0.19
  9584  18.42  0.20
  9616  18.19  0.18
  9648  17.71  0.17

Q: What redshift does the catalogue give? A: 0.00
